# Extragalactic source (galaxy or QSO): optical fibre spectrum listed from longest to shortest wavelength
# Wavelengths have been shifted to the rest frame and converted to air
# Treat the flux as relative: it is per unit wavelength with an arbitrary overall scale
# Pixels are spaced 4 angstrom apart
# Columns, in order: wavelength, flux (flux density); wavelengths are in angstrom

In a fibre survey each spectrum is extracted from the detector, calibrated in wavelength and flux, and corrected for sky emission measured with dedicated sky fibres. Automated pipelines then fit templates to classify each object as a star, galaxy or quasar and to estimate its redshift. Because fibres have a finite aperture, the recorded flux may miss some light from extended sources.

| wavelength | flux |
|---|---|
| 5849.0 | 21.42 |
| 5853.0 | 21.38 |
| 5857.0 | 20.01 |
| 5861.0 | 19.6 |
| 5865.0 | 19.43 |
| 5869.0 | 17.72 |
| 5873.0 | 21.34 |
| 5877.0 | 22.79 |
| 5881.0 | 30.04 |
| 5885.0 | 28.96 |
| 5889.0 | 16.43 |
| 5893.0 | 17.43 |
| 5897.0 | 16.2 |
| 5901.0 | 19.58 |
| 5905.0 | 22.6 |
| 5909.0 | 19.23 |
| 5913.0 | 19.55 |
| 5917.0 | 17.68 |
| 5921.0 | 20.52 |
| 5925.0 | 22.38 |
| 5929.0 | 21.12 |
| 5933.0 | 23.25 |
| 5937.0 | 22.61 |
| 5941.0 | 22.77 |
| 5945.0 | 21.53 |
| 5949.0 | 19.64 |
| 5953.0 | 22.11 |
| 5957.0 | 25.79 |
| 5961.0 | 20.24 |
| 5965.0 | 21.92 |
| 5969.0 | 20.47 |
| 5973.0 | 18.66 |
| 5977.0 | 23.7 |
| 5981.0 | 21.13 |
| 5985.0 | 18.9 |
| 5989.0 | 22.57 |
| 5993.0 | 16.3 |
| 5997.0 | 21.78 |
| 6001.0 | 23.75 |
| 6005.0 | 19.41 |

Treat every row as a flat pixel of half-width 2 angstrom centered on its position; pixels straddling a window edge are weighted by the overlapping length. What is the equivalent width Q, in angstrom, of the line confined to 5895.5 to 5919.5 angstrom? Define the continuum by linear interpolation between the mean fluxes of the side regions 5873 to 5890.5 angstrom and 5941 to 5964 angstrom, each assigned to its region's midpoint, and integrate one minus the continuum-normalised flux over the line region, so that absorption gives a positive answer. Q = 4.4 angstrom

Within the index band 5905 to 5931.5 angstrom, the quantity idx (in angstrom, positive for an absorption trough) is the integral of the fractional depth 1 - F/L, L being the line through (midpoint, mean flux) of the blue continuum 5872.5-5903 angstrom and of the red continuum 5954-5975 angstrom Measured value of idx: 1.49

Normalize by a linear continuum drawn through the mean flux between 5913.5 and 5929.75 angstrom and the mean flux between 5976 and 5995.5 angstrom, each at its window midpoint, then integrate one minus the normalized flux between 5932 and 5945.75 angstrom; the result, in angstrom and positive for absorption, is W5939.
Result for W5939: -1.5 angstrom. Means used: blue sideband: 20.3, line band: 22.6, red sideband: 20.4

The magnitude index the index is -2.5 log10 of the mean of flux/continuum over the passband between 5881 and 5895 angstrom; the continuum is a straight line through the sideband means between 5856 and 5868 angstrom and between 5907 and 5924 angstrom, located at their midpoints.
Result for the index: -0.145 mag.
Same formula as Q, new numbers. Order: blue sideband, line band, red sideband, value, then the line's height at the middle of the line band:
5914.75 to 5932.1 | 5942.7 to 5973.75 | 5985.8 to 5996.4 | -2.0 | 20.1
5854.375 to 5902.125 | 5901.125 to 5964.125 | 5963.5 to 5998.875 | -2.0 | 20.7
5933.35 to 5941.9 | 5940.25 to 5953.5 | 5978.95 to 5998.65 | 0.6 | 22.3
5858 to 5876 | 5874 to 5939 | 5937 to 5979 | -2.2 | 20.6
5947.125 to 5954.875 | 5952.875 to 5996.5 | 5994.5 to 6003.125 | 1.1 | 21.6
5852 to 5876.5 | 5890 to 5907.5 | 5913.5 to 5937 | 1.5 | 20.6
